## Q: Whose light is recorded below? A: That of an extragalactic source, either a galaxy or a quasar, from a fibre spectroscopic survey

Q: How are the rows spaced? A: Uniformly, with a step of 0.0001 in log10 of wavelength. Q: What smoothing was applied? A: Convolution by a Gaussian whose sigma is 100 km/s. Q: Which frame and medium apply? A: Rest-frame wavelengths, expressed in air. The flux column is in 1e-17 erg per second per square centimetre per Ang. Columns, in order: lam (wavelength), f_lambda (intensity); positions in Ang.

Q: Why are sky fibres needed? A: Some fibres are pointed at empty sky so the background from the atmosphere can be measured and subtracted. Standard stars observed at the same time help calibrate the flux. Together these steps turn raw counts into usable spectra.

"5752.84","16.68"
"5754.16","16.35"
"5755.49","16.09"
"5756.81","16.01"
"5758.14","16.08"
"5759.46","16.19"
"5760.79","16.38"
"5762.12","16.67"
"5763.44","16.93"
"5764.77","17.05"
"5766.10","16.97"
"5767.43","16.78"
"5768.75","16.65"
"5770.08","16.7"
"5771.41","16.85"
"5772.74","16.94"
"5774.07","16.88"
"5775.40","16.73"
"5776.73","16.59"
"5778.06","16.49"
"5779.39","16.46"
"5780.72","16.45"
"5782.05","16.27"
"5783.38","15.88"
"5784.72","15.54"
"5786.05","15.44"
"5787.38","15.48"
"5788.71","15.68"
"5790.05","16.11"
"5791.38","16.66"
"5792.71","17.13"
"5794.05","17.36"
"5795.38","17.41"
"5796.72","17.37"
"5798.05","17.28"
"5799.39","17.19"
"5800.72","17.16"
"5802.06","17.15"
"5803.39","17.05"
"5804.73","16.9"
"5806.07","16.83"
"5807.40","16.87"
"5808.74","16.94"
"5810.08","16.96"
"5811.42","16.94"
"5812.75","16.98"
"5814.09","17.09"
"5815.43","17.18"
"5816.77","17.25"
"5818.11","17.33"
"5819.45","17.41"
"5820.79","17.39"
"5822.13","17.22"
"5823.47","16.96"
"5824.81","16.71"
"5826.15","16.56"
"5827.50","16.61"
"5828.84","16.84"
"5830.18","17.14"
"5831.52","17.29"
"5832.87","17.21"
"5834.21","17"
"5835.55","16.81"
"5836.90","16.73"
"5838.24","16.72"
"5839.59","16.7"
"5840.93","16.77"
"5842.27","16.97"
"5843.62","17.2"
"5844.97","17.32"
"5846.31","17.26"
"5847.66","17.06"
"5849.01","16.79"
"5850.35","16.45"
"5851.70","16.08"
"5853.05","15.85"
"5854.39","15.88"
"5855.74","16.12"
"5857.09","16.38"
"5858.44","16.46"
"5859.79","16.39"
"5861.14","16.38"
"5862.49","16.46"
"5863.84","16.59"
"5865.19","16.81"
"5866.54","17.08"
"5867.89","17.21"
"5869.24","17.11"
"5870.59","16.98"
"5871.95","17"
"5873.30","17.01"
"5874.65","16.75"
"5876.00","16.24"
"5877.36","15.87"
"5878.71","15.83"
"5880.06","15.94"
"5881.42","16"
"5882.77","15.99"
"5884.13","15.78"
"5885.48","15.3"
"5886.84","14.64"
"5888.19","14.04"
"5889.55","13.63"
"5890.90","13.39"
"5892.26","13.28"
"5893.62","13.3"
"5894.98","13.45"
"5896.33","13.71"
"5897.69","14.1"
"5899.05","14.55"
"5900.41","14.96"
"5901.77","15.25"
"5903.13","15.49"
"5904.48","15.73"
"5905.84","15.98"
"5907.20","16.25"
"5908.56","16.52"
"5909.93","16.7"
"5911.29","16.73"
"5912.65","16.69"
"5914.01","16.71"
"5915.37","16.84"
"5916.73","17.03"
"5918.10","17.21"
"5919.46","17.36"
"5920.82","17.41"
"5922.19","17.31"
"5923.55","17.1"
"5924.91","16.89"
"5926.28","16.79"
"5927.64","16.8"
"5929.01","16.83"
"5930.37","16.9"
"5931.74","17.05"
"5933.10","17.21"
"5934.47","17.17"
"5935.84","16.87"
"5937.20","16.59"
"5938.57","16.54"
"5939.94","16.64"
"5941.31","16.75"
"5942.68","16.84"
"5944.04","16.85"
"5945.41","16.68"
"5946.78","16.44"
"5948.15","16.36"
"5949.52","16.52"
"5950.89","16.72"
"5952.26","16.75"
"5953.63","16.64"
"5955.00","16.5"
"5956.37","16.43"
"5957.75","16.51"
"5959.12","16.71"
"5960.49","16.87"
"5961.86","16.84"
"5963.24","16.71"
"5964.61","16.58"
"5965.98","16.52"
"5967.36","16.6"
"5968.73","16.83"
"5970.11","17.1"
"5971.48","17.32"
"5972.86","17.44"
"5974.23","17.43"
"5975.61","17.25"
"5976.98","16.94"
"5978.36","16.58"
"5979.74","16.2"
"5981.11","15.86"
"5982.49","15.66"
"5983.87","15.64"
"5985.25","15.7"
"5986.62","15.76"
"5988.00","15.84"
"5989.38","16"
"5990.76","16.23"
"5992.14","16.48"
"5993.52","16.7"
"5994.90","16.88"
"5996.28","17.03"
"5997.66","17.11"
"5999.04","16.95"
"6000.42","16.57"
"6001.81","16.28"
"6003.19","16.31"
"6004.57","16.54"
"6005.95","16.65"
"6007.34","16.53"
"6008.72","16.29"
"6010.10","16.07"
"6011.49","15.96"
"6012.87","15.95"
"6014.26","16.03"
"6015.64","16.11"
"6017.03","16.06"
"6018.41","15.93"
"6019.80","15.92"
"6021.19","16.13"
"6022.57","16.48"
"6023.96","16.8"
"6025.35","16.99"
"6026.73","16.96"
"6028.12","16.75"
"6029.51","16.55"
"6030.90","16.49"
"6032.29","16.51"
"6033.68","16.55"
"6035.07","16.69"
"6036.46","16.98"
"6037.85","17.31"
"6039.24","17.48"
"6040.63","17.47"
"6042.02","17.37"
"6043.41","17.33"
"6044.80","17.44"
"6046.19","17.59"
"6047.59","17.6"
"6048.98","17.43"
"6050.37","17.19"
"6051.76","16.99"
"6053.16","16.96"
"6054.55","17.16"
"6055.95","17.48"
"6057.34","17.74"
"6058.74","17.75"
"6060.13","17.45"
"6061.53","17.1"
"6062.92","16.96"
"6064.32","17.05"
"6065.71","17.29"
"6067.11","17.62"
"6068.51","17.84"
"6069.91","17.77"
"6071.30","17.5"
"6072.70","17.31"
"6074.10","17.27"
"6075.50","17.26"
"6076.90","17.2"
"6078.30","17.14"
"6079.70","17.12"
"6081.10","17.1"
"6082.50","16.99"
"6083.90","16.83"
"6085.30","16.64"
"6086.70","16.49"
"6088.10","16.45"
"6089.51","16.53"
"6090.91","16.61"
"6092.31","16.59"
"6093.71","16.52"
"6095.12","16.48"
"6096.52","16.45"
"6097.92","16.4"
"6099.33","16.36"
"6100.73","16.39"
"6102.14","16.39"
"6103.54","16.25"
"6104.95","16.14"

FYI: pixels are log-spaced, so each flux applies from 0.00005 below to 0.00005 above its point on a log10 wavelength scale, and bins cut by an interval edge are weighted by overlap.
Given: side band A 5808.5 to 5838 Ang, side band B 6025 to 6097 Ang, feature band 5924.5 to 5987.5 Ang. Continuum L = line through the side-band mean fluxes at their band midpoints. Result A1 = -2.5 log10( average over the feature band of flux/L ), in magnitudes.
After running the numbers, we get 0.03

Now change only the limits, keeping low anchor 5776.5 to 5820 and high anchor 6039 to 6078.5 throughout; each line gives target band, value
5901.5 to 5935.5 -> 0.019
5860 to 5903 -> 0.096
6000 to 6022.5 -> 0.068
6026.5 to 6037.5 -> 0.040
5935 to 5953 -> 0.028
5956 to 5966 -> 0.031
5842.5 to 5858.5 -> 0.019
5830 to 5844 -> -0.006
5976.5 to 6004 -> 0.057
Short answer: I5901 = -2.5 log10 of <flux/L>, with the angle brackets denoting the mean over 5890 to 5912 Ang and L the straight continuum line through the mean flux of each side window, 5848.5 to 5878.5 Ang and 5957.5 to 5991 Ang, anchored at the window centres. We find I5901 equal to 0.11 mag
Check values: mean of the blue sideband 16.5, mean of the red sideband 16.5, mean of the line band 15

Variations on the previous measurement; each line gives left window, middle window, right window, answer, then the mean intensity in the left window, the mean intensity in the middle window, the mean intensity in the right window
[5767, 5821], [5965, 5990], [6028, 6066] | 0.037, 16.8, 16.5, 17.2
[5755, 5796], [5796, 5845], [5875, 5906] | -0.077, 16.5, 17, 14.9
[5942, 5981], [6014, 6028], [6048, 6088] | 0.042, 16.7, 16.4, 17.2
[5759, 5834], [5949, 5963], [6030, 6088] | 0.025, 16.8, 16.6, 17.2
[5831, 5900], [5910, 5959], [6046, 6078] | -0.021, 16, 16.8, 17.4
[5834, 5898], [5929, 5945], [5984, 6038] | -0.042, 16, 16.9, 16.4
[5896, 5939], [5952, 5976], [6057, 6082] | -0.007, 16.4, 16.8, 17.3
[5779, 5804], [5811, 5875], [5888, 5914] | -0.067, 16.6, 16.8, 15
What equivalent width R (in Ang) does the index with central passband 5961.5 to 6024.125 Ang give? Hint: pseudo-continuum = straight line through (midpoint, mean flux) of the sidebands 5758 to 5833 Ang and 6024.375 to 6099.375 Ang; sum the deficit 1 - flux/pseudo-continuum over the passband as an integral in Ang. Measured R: 2.0 Ang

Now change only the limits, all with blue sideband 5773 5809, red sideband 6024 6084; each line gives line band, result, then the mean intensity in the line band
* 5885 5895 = 1.8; 13.9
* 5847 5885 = 0.8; 16.4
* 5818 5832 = -0.3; 17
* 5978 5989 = 0.7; 15.9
